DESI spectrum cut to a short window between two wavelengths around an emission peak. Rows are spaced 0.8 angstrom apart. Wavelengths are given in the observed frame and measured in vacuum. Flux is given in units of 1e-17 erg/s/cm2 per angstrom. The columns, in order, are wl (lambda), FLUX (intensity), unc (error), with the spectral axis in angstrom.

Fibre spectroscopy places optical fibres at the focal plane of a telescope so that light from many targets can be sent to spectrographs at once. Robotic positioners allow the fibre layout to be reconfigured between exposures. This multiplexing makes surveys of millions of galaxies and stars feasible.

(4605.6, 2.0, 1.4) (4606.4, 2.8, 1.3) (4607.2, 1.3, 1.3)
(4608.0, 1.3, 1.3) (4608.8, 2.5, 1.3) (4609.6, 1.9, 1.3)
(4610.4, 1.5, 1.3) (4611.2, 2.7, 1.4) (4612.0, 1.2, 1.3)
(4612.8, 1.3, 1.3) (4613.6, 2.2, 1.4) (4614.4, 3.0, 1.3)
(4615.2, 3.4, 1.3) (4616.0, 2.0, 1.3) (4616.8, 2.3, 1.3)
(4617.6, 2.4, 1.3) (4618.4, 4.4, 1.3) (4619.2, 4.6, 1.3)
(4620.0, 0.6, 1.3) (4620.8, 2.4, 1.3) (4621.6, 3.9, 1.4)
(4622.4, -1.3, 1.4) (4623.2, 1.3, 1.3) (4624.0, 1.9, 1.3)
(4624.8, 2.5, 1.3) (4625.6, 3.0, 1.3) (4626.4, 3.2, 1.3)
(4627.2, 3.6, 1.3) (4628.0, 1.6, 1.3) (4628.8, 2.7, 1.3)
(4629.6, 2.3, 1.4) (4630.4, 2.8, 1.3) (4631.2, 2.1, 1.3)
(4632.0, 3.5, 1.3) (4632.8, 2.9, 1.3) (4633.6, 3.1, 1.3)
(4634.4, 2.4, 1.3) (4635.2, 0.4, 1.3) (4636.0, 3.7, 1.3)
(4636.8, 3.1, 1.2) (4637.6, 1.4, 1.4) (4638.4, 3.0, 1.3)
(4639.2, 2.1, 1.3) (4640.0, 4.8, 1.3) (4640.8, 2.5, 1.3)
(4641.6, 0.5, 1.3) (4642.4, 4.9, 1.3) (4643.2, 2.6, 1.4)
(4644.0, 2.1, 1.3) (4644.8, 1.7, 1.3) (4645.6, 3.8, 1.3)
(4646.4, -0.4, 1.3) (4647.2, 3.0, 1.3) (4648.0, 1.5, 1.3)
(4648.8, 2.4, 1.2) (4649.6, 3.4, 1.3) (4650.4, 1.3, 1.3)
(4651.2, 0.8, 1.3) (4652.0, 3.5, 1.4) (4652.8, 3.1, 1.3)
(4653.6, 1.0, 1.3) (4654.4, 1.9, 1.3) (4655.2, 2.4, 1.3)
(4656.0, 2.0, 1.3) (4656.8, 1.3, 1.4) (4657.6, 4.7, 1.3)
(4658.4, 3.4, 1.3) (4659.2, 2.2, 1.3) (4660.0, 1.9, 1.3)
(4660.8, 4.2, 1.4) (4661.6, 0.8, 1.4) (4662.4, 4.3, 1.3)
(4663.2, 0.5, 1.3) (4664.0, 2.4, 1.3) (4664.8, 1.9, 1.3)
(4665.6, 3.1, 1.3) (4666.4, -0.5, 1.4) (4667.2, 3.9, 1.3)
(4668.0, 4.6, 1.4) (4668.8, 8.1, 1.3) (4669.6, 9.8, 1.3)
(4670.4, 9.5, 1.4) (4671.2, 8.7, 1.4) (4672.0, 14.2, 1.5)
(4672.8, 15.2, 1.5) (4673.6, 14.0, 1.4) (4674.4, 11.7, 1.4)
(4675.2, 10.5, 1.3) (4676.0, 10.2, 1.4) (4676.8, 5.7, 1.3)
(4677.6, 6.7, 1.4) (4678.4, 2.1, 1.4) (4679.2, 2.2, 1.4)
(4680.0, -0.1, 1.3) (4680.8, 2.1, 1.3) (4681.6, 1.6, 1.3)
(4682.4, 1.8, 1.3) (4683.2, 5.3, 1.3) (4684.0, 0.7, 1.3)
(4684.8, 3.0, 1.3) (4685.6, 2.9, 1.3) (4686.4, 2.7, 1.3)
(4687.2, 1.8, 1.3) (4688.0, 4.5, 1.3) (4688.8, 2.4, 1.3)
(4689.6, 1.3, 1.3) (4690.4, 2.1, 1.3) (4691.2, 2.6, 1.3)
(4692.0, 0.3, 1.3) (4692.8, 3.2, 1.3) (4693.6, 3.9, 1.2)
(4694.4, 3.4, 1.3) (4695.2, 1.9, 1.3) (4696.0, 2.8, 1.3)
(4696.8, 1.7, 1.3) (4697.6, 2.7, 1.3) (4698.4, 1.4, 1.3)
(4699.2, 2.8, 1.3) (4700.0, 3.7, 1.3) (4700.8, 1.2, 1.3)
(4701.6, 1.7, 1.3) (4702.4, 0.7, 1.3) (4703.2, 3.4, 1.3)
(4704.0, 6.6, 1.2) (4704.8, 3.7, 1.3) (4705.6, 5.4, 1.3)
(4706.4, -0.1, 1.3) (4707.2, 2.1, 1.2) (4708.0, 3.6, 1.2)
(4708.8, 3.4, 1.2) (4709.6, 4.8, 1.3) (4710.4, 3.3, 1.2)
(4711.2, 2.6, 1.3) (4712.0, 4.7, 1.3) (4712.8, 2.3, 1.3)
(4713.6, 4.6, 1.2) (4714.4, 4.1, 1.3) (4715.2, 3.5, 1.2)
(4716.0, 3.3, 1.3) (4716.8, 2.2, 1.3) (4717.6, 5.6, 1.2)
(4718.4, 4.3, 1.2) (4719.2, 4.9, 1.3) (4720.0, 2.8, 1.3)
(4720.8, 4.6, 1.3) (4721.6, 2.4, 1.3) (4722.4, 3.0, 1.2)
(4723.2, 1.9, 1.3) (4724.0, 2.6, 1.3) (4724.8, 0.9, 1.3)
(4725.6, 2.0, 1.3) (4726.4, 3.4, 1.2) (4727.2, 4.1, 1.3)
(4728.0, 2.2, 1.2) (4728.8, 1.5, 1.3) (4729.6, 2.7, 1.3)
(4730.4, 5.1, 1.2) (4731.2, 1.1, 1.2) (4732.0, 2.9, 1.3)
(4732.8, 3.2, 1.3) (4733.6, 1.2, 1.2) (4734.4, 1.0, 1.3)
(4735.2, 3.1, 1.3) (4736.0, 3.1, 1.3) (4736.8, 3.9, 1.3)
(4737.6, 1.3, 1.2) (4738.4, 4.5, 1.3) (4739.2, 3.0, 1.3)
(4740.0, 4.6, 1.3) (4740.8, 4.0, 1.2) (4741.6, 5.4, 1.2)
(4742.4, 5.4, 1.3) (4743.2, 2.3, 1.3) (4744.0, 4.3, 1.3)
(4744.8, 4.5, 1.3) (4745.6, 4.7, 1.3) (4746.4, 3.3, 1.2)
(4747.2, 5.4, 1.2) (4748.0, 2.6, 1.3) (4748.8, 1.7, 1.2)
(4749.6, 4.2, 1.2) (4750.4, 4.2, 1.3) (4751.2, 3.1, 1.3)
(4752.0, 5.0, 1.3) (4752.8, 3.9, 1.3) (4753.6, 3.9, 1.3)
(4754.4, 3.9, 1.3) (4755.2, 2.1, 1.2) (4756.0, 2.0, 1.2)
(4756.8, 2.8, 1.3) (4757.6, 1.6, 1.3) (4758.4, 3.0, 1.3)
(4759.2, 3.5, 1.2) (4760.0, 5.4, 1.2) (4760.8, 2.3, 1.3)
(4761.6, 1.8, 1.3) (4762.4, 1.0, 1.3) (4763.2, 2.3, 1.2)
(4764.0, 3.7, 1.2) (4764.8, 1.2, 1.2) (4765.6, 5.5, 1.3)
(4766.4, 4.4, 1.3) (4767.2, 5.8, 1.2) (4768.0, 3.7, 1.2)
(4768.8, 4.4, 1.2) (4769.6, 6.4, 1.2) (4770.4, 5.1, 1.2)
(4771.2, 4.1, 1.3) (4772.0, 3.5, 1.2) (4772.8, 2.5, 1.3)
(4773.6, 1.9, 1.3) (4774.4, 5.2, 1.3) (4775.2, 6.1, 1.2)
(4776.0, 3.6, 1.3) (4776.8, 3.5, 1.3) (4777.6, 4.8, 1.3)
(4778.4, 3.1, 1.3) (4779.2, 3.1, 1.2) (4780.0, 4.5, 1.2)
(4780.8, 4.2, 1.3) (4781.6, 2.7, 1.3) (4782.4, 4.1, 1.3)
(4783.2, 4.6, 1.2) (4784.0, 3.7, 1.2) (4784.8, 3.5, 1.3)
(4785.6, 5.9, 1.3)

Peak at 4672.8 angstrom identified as [O II]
